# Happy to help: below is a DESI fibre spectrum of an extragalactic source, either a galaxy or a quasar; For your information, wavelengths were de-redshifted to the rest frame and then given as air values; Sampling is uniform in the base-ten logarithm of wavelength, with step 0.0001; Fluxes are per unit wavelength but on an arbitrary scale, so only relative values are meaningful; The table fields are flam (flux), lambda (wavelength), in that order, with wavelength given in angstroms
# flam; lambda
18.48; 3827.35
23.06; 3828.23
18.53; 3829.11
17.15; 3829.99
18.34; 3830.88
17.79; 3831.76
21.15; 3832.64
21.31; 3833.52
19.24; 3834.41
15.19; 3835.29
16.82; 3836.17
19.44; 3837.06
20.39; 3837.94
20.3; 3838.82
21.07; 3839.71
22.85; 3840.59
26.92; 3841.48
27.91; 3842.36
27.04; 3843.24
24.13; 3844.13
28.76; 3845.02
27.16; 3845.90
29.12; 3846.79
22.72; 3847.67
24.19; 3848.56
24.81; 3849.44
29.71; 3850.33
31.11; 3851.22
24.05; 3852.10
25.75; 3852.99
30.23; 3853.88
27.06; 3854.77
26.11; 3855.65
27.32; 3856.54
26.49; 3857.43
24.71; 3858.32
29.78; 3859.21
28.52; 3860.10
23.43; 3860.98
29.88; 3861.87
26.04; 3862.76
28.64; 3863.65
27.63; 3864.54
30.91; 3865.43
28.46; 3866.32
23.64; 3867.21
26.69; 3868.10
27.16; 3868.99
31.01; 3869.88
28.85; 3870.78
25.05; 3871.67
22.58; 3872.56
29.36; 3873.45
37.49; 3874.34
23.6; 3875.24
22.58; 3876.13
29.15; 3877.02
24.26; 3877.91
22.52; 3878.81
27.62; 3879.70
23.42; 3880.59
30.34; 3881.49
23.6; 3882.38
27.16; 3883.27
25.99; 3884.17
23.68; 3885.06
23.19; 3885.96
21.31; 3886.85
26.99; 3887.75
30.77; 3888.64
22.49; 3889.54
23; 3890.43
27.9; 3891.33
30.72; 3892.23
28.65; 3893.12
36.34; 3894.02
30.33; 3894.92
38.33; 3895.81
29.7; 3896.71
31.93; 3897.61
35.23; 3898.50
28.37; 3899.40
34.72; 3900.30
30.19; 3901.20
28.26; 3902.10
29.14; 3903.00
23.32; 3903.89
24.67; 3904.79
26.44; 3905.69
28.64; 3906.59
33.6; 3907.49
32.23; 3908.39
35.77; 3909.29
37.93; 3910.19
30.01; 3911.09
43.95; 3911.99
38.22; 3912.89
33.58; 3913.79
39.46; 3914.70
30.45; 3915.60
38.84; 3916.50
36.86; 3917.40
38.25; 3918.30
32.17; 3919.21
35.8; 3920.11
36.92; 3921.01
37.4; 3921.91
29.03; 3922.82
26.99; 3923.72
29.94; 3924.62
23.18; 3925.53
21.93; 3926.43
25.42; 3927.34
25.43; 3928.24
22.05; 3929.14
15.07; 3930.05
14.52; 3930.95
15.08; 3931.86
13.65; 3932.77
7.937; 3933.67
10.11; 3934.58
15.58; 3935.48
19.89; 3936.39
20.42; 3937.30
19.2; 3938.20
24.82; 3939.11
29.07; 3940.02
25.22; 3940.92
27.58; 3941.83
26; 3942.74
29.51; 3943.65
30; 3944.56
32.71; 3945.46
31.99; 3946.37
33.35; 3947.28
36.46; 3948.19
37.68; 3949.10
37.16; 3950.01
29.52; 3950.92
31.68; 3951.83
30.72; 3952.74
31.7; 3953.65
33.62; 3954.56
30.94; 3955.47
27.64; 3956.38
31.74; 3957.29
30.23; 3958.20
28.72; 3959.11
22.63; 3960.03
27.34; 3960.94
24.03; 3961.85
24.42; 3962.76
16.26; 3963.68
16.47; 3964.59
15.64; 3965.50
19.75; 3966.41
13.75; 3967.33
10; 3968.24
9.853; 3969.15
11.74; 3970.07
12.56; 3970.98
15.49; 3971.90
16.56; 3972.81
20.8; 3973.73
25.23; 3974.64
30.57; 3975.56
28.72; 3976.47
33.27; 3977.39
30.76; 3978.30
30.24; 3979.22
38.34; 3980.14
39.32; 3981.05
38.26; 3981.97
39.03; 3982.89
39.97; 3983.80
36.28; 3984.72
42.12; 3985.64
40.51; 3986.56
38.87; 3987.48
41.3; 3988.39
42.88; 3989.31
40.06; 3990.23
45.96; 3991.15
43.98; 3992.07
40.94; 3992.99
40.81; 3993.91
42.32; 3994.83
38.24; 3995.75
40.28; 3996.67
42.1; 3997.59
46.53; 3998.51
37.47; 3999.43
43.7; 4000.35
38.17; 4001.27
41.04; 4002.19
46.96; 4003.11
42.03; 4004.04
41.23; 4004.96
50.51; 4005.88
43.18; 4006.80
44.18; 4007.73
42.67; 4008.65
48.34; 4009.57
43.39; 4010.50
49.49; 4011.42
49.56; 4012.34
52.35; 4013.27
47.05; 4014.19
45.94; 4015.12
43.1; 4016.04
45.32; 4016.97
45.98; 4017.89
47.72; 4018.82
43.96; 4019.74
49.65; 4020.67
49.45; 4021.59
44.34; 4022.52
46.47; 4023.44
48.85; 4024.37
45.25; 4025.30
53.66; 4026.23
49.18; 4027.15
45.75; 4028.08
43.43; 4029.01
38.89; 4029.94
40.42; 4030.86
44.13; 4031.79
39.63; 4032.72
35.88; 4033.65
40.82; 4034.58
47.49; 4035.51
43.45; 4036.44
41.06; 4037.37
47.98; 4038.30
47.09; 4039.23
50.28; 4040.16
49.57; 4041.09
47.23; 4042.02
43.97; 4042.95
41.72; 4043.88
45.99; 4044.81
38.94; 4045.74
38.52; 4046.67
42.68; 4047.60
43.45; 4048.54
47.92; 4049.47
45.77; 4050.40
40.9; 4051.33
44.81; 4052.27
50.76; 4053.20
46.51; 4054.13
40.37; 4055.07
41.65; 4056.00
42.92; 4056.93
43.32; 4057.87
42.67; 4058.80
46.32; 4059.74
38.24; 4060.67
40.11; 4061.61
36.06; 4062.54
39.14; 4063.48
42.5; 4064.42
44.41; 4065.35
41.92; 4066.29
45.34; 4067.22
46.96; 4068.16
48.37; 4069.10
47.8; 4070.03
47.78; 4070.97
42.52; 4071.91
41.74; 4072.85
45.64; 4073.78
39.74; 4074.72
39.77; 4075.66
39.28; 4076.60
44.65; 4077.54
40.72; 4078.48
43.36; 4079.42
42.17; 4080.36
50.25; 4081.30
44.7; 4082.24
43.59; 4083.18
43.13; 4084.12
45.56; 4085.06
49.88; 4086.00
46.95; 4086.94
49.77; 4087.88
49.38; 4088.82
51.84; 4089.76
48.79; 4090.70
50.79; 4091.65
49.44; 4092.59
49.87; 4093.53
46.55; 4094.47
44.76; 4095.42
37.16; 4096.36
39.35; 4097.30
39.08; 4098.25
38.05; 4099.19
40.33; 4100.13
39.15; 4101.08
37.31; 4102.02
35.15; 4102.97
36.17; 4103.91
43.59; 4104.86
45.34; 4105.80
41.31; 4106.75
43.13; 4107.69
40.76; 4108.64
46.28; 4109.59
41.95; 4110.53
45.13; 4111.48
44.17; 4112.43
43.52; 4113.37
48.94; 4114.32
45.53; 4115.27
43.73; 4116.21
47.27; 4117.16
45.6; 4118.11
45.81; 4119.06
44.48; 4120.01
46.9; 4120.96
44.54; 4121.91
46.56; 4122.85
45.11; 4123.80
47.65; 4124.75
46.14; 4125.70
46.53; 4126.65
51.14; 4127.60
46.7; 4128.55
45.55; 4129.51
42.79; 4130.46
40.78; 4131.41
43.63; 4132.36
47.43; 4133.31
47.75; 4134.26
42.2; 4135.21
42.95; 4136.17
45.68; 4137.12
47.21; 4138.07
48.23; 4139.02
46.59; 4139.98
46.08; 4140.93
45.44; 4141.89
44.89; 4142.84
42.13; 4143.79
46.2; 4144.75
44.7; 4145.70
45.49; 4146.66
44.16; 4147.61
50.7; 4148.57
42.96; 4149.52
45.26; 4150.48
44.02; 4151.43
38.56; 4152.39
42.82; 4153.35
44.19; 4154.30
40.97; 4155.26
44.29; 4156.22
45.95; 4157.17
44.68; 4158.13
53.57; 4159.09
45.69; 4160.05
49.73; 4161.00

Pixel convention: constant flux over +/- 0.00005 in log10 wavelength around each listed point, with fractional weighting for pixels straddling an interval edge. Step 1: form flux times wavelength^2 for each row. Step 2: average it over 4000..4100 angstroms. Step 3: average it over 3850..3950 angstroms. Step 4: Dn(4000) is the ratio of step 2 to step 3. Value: 1.72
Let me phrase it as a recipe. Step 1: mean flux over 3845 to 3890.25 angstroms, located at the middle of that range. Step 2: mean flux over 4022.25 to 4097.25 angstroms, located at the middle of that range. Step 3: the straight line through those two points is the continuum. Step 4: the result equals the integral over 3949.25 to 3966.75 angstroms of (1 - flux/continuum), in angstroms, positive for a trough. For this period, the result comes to 3.9 angstroms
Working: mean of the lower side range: 26.7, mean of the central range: 27.1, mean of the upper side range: 44.5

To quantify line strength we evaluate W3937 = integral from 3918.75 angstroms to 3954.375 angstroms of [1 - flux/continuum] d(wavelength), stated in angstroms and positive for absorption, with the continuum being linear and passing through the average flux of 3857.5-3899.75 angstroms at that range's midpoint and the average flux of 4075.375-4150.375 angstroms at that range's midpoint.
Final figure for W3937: 6.25 angstroms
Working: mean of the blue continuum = 27.6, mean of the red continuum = 44.7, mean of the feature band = 26.3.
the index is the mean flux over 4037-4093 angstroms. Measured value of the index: 44.6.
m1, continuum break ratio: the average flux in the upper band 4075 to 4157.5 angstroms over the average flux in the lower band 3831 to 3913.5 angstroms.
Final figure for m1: 1.64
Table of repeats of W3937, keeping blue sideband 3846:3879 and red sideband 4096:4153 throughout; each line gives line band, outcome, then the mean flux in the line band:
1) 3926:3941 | 6.01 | 19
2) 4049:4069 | -1.80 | 43.4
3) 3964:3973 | 5.25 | 14.2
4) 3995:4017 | -4.75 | 44.2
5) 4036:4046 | -1.74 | 45.4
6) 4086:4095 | -1.60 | 49.3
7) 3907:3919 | -2.23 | 36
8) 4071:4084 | -0.67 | 43.1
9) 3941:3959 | 0.73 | 31.4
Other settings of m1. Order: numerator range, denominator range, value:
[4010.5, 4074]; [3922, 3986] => 1.74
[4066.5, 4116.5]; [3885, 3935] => 1.53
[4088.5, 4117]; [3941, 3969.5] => 1.63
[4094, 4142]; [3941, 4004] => 1.39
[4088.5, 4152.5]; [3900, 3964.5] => 1.58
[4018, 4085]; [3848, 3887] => 1.65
